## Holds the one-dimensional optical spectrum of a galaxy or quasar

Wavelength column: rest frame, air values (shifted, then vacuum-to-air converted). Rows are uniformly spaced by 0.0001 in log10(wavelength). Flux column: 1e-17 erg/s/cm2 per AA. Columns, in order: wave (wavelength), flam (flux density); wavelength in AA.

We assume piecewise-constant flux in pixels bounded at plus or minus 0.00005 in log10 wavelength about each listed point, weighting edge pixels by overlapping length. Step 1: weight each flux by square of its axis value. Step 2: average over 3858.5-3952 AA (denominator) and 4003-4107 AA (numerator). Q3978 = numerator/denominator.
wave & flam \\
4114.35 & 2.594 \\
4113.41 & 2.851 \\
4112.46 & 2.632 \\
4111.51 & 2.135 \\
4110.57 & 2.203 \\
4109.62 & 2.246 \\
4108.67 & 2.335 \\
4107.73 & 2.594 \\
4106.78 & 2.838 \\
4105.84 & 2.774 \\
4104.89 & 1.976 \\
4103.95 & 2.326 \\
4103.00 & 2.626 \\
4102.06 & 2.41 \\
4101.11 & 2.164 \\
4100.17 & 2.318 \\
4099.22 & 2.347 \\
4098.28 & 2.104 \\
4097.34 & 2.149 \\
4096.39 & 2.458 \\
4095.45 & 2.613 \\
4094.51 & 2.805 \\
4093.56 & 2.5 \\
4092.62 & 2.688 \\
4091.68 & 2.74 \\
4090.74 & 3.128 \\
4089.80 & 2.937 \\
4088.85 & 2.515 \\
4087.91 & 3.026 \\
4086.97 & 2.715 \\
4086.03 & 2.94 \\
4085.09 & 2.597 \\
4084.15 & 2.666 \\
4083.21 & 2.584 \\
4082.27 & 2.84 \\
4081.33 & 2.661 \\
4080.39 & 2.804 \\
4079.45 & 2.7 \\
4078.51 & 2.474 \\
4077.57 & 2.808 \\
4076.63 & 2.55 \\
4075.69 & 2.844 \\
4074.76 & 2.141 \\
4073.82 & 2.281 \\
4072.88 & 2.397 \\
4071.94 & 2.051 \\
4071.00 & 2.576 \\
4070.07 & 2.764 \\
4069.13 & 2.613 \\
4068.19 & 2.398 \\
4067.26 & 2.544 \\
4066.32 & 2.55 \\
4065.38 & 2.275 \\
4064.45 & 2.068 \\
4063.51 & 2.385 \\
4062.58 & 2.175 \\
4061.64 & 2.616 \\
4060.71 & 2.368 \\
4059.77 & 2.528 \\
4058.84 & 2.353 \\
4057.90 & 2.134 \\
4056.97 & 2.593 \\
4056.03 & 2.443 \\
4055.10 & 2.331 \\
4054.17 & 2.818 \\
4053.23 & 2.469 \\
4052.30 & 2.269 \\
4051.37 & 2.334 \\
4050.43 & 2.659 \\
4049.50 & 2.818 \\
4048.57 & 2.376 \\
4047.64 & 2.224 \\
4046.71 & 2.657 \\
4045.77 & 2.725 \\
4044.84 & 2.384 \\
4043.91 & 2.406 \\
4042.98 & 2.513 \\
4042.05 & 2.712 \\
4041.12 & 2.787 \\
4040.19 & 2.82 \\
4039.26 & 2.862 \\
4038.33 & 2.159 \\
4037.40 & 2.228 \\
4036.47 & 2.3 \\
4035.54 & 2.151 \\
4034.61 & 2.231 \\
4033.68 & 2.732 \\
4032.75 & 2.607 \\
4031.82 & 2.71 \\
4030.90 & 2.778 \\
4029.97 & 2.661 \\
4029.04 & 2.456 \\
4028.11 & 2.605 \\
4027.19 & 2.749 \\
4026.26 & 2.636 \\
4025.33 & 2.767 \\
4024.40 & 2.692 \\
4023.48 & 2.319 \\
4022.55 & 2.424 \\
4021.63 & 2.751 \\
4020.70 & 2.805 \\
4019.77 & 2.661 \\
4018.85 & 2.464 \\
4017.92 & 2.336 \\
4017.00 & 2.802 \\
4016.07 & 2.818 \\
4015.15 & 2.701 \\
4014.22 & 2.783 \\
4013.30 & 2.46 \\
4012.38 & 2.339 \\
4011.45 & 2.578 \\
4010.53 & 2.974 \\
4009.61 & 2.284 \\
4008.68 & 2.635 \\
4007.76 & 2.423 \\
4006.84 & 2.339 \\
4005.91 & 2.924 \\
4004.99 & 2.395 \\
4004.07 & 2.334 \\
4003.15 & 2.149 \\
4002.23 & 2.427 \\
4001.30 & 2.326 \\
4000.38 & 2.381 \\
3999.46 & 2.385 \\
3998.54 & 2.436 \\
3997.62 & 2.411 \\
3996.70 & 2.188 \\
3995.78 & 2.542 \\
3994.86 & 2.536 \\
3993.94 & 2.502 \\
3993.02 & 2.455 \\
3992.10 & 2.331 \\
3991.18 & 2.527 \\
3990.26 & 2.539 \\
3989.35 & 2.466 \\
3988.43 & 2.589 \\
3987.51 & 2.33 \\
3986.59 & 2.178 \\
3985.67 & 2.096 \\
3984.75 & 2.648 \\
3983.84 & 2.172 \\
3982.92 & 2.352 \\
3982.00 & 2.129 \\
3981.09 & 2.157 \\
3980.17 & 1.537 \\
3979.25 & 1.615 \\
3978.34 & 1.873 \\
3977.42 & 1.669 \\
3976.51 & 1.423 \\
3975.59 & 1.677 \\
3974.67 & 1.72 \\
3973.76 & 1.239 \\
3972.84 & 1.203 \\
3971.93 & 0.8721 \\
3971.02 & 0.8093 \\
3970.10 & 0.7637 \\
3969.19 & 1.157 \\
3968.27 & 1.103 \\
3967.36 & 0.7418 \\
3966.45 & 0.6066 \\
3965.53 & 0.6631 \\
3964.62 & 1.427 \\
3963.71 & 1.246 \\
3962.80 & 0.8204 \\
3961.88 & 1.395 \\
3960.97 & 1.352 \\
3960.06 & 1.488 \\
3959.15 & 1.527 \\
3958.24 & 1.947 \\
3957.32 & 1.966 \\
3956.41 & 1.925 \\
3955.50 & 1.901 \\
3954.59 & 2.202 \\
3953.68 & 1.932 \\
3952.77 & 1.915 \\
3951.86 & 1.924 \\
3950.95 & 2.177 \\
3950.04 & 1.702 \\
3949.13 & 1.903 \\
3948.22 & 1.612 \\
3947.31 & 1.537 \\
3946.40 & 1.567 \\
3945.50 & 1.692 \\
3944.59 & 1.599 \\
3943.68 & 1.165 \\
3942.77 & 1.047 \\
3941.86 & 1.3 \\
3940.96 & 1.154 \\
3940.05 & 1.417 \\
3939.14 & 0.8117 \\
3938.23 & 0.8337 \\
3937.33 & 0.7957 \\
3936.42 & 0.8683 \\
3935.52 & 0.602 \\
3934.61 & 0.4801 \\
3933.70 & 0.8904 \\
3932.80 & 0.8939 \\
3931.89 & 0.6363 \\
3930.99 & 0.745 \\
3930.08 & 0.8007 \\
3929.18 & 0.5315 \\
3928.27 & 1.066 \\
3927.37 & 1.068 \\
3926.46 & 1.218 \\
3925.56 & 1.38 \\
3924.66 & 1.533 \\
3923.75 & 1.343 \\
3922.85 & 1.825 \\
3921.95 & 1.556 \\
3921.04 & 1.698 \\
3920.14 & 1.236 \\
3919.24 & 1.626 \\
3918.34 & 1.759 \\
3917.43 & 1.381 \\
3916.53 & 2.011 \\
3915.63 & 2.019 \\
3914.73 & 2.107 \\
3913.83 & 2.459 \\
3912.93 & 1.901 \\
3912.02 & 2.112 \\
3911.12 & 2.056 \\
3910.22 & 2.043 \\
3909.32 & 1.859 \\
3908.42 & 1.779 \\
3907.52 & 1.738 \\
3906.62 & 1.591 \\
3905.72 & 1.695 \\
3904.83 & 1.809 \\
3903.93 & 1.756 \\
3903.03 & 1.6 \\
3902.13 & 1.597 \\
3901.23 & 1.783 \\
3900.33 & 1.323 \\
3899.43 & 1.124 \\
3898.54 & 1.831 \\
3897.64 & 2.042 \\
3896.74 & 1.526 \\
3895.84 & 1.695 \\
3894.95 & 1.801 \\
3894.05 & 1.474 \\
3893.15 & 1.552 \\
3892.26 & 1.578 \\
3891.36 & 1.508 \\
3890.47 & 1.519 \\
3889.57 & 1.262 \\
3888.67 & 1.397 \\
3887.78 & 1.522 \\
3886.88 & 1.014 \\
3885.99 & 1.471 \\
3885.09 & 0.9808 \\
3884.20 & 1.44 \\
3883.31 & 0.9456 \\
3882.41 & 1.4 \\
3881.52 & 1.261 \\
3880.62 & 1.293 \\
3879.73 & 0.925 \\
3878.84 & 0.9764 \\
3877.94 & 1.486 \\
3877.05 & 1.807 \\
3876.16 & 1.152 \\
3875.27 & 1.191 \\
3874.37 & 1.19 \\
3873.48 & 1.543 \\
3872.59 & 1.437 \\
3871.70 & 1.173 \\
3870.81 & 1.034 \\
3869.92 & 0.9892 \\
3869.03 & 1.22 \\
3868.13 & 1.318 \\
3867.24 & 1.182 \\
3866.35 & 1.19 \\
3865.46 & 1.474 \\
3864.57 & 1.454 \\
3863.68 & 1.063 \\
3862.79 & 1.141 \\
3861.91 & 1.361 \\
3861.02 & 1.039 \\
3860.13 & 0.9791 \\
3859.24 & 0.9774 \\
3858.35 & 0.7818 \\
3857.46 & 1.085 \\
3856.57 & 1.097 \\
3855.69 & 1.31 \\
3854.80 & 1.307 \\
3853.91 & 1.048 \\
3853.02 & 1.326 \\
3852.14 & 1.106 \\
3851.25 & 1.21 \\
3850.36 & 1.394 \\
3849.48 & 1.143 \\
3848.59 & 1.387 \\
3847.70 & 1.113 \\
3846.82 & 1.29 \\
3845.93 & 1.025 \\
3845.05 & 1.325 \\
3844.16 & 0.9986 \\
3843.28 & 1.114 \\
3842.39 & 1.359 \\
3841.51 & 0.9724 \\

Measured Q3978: 1.96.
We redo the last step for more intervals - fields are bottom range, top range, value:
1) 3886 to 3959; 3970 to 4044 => 1.61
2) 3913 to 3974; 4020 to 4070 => 1.96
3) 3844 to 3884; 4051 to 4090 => 2.32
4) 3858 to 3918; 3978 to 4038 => 1.77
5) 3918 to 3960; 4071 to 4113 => 1.99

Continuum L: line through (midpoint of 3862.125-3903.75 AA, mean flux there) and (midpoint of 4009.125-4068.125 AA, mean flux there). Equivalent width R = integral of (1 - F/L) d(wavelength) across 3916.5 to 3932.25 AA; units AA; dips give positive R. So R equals 3.61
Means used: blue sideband 1.37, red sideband 2.53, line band 1.29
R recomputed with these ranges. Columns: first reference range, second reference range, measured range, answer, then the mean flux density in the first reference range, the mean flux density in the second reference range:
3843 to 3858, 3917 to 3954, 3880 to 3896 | -1.9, 1.19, 1.3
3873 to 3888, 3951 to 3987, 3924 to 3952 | 5.5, 1.27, 1.58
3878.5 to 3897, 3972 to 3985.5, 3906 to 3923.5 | -3.9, 1.36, 1.79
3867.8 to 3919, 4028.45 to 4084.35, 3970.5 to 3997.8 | 0.8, 1.54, 2.51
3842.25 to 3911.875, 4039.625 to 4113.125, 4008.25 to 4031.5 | -4.6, 1.36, 2.52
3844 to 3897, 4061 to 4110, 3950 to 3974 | 5.2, 1.27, 2.53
